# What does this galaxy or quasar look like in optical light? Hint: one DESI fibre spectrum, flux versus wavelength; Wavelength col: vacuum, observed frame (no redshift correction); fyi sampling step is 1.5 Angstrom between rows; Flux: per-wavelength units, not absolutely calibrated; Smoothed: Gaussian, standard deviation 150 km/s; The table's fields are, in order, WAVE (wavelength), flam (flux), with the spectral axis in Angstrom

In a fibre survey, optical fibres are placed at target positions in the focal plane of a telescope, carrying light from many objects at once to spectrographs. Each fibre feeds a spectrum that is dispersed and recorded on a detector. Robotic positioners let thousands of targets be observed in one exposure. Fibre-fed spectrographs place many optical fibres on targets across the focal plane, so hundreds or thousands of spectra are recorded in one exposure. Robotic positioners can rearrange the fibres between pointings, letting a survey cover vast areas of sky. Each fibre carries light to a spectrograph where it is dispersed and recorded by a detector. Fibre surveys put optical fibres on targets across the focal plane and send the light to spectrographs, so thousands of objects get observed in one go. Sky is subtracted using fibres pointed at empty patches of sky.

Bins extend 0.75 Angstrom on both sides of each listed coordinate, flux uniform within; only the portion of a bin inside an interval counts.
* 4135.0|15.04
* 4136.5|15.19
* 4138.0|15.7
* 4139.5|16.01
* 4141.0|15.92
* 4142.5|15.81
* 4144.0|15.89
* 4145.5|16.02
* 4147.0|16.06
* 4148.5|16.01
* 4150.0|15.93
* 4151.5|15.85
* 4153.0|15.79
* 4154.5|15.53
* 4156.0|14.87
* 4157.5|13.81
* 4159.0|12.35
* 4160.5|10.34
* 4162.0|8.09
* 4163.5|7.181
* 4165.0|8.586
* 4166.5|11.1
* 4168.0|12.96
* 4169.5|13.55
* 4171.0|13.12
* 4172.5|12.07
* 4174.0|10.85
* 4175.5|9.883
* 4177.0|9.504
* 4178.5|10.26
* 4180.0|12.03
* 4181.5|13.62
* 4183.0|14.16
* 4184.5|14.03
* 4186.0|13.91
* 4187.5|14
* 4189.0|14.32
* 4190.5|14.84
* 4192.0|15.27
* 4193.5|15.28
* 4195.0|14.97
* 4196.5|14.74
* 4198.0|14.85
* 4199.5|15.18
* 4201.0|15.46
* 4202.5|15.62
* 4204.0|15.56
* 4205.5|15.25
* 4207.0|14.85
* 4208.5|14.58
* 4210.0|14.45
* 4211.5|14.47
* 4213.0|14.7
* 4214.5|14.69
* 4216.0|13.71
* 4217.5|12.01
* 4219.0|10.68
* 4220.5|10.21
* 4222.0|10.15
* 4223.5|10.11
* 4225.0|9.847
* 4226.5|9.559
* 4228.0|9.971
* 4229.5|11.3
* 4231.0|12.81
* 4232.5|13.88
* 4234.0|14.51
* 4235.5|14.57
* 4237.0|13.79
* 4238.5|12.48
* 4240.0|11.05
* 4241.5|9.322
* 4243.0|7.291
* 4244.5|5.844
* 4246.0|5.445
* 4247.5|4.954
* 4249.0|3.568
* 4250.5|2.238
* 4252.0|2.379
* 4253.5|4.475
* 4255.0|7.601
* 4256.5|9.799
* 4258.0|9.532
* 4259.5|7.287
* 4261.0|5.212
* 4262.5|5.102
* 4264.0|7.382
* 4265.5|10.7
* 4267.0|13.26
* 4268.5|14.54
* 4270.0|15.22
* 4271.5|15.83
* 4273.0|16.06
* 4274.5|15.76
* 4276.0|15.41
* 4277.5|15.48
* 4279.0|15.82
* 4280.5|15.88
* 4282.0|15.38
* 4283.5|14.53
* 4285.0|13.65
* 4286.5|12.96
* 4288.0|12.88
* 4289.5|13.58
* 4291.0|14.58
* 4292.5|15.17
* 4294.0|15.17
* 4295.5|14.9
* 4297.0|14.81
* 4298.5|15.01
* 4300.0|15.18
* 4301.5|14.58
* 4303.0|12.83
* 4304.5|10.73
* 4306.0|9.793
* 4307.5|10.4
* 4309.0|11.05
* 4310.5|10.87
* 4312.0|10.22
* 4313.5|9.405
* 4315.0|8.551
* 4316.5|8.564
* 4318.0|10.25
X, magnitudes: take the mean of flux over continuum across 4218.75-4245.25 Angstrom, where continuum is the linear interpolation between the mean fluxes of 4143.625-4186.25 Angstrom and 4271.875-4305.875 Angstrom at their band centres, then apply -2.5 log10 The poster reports 0.24 mag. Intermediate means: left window 12.8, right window 14.5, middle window 11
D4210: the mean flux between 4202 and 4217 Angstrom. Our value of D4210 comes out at 14.7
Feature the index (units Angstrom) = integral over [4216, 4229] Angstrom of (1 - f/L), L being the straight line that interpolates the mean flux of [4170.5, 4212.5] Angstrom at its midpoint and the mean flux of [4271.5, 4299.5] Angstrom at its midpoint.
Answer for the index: 3.3 Angstrom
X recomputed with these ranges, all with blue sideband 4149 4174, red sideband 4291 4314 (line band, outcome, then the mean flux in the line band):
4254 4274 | 0.20 mag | 10.6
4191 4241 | -0.06 mag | 13.3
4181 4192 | -0.13 mag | 14.2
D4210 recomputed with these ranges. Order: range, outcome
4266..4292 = 14.7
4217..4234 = 11.1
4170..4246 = 12.7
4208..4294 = 11.4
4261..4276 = 12.4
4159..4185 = 11.3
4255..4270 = 9.42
